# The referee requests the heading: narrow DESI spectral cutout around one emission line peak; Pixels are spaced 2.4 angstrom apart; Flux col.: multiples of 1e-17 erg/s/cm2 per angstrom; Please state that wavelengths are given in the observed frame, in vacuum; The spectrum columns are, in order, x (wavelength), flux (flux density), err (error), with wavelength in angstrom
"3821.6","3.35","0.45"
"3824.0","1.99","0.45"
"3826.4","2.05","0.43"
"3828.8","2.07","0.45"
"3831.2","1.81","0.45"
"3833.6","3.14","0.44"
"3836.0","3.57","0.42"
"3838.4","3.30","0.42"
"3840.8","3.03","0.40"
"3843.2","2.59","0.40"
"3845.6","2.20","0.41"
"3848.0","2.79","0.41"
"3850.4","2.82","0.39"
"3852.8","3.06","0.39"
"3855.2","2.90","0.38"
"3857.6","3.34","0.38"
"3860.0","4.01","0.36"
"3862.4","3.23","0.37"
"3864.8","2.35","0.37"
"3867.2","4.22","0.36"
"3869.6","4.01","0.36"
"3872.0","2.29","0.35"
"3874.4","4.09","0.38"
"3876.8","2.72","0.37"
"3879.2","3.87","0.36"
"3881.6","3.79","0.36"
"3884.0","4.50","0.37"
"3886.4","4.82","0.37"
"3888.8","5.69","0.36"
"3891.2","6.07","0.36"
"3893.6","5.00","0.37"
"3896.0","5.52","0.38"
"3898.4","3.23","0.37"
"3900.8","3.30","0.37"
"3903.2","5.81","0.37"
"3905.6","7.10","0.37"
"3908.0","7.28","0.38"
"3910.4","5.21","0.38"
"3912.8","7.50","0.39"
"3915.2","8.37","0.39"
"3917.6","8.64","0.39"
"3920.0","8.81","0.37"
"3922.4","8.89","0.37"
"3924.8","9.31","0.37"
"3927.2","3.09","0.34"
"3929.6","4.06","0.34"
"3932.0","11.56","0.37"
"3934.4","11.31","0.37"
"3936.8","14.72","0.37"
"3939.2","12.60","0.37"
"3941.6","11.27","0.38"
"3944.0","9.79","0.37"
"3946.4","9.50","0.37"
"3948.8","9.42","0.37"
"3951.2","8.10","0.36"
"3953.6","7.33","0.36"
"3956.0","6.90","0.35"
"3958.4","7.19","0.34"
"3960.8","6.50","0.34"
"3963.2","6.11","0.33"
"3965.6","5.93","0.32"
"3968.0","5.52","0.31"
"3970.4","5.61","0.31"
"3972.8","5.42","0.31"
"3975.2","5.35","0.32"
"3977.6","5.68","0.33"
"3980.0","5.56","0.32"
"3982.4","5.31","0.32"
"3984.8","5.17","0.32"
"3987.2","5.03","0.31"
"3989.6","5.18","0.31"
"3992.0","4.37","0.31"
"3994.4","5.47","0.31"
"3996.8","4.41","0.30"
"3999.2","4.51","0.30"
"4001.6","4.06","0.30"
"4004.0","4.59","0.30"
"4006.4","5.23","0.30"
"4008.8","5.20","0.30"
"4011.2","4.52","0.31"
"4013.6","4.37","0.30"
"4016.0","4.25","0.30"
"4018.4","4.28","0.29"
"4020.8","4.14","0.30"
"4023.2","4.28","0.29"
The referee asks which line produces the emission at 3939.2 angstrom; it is Lyman alpha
